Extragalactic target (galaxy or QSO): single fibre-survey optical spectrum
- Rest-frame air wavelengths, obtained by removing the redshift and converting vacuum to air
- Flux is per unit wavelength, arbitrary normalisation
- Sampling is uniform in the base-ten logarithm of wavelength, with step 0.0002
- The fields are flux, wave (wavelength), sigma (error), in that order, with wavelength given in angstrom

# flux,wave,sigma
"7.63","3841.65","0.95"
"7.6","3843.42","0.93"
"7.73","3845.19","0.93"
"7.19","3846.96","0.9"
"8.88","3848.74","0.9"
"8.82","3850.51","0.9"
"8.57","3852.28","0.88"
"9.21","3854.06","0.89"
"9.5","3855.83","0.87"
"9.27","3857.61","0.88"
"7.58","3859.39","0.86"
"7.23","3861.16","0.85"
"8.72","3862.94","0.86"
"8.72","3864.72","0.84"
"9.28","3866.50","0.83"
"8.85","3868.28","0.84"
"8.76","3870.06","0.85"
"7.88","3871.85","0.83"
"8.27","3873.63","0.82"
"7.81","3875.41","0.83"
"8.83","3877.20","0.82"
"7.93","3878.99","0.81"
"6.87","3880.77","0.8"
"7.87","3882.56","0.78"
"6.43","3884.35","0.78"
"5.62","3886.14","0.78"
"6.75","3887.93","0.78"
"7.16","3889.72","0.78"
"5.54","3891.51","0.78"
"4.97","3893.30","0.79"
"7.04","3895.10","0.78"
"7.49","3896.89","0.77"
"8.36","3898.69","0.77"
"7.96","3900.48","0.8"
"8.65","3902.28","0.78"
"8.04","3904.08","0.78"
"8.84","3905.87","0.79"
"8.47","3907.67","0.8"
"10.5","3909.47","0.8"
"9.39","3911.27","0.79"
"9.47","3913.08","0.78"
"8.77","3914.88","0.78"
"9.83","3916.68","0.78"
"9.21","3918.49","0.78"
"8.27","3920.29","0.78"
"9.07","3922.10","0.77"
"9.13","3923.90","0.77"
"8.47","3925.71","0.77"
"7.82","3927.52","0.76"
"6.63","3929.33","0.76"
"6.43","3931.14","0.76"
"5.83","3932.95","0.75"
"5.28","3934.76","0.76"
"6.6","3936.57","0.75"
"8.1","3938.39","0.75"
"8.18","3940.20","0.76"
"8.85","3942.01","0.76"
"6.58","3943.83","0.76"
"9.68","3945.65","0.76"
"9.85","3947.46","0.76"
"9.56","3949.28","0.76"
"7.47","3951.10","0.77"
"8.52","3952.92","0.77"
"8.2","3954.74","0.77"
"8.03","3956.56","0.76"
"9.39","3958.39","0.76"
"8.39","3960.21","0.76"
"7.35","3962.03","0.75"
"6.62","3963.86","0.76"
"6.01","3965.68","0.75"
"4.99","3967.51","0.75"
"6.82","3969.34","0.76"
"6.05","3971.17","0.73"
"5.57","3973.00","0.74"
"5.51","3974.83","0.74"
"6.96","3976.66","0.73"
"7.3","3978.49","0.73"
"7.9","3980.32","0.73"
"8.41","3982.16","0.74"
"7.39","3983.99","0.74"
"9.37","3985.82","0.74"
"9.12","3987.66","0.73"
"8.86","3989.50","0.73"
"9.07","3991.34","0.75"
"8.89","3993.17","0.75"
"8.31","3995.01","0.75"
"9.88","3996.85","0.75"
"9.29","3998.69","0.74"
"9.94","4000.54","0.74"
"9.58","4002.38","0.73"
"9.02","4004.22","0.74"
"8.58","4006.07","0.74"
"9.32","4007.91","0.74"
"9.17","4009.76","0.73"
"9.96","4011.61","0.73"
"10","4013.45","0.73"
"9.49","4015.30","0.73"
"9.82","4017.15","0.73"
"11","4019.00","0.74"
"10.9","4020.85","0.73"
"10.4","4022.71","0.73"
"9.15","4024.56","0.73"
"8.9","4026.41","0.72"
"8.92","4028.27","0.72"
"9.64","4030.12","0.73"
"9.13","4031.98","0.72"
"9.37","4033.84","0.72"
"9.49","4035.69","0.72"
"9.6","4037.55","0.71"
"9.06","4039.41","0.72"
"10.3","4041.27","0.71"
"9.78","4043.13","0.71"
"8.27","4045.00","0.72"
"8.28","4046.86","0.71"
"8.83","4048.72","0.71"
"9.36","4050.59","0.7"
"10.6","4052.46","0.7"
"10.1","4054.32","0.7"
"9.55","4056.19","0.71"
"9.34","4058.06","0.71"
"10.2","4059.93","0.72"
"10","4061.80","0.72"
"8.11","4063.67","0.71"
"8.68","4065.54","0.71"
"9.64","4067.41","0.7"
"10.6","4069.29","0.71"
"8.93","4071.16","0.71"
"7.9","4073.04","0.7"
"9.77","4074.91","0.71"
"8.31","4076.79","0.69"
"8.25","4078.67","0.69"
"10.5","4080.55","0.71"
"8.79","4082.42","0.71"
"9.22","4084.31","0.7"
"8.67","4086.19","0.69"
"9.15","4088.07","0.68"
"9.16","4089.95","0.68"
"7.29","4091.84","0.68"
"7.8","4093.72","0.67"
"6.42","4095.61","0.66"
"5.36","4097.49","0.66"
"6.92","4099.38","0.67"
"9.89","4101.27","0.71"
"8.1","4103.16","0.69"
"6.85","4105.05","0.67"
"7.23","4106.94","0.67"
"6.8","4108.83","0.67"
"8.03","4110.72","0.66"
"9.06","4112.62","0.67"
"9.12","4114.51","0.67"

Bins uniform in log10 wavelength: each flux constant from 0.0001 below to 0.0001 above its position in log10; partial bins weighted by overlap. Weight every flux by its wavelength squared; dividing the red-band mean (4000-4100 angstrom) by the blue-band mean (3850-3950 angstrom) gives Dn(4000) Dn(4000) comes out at 1.2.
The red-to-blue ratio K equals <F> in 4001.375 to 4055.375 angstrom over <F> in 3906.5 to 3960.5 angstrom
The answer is 1.1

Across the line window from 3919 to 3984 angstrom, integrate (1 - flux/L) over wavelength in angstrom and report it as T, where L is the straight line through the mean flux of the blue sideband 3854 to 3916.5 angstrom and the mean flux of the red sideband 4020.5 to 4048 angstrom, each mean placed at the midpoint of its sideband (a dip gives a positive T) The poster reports 8.2 angstrom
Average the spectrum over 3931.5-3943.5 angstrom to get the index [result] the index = 7.08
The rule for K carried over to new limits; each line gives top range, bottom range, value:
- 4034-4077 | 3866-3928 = 1.15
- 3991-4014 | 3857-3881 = 1.12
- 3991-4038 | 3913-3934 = 1.16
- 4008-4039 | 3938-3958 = 1.14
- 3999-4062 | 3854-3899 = 1.24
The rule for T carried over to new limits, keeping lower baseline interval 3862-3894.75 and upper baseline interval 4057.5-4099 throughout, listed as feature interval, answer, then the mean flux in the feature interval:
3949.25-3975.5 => 2.82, 7.17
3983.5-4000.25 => -1.59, 8.99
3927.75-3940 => 1.90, 6.65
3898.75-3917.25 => -2.93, 8.95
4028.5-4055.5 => -2.90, 9.4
